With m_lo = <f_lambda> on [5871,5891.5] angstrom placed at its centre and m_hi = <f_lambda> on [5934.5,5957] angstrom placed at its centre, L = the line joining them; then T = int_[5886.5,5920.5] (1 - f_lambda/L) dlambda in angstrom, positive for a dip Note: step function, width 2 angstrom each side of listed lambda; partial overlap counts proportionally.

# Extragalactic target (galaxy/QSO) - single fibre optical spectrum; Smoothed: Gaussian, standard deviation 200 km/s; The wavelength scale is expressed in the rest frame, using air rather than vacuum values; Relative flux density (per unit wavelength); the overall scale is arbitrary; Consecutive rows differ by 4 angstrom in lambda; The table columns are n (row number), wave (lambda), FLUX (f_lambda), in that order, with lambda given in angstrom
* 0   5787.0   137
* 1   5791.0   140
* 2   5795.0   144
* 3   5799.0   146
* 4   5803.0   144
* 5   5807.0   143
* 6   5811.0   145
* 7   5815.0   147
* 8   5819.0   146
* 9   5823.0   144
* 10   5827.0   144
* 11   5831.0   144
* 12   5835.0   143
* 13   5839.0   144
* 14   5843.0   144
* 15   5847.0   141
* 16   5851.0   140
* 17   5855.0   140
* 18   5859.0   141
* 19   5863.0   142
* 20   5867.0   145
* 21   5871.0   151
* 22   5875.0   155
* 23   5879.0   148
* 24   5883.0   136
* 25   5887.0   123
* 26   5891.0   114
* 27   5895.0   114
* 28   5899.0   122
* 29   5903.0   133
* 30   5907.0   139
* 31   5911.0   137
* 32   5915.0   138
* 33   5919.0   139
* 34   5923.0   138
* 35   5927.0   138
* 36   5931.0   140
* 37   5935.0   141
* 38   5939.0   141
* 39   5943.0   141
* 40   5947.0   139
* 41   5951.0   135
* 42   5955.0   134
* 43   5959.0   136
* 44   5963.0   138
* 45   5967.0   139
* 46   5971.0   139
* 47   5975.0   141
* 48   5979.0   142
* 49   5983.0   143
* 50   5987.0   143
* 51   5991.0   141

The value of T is 2.3 angstrom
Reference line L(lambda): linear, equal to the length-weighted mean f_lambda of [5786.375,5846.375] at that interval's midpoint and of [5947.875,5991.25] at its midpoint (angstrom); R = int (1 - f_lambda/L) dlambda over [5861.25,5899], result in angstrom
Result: 1.7 angstrom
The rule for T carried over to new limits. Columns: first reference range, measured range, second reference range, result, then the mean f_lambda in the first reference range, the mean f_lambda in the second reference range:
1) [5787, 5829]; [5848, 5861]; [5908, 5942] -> 0.1 angstrom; 144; 139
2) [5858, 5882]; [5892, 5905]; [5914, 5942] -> 1.9 angstrom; 147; 139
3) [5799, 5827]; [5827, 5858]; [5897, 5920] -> -0.2 angstrom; 145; 134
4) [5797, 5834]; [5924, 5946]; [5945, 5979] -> -0.1 angstrom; 145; 138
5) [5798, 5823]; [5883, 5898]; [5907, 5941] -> 2.2 angstrom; 145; 139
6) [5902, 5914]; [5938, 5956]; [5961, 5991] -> 0.1 angstrom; 137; 141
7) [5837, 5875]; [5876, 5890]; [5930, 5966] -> 0.7 angstrom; 144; 138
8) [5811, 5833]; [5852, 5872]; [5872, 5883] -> 0.6 angstrom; 145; 149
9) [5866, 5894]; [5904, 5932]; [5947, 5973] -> -0.2 angstrom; 138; 137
